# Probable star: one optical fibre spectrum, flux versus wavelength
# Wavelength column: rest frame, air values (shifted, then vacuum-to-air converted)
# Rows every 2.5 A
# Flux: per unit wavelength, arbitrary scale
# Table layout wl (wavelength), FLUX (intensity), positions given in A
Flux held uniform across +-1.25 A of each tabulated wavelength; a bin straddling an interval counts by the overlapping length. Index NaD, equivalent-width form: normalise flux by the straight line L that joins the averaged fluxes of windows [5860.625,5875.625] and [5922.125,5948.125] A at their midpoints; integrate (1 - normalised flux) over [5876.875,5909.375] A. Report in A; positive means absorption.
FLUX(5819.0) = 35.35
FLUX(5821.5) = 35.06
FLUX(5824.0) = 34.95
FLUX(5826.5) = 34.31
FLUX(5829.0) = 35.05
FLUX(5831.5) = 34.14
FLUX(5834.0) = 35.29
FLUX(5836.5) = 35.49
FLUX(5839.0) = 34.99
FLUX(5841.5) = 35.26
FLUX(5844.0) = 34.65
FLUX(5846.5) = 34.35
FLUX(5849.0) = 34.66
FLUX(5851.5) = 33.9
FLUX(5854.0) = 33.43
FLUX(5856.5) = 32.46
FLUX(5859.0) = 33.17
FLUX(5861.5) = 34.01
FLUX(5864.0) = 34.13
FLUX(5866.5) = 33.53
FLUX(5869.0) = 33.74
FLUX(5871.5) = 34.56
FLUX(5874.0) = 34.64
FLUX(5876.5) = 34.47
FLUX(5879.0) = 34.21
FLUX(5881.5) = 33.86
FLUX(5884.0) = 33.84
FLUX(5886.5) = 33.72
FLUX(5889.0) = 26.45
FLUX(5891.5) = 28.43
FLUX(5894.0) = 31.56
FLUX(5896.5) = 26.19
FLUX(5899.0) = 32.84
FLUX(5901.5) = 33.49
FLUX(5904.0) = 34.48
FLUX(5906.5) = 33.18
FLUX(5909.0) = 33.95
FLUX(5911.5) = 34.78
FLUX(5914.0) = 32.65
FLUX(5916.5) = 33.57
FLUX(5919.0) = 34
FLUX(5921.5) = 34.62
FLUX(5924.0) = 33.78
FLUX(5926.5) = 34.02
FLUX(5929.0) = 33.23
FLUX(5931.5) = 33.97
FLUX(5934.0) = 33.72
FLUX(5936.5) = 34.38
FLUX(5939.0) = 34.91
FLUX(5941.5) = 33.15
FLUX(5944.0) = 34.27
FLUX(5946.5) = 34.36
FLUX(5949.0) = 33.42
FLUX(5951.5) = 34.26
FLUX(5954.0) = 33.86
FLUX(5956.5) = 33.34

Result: 1.9 A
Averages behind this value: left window 34.1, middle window 32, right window 34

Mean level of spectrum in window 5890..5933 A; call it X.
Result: 32.8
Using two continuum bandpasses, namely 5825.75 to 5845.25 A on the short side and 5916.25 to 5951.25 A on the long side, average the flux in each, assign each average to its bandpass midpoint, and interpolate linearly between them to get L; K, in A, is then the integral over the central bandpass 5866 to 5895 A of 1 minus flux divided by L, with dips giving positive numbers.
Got 1.5 A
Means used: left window 34.9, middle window 32.7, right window 34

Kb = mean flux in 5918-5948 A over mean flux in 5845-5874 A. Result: 1.01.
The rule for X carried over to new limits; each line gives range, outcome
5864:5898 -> 32.3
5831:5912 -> 33.4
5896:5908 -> 32.4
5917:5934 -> 33.9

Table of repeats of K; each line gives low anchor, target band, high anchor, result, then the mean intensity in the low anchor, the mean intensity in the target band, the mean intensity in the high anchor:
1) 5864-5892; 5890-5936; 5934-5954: 0.9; 33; 32.9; 34.1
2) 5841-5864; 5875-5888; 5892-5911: -0.4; 34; 33.9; 32.2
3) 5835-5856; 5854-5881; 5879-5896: -0.9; 34.5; 33.9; 31.3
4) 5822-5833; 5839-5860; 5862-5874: 0.2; 34.7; 34.1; 34.1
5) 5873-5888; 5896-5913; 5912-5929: 0.4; 34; 33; 33.8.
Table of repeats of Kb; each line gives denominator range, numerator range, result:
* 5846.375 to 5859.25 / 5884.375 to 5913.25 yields 0.95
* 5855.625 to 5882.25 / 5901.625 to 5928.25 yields 1.00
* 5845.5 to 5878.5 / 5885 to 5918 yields 0.94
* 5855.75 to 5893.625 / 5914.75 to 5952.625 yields 1.03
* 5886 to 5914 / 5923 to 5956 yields 1.07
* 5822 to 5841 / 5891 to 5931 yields 0.94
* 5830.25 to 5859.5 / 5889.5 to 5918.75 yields 0.94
